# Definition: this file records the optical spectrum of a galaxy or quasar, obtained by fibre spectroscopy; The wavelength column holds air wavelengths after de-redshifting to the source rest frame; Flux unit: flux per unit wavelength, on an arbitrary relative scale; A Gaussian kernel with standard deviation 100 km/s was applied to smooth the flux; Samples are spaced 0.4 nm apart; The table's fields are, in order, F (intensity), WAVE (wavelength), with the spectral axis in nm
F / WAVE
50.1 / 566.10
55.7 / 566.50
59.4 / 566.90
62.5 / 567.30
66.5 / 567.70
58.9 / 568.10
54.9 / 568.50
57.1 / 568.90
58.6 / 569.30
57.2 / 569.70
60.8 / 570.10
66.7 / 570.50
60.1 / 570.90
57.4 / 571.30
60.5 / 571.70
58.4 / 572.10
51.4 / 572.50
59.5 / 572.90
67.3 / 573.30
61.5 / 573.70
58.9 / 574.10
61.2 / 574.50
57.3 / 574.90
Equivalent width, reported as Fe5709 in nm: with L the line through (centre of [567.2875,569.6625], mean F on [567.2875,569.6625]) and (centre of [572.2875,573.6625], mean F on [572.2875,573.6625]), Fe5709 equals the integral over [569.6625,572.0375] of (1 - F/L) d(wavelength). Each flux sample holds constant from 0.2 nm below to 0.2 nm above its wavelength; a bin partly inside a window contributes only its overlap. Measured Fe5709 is -0.04 nm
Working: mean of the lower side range 59.4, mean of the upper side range 59.6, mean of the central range 60.6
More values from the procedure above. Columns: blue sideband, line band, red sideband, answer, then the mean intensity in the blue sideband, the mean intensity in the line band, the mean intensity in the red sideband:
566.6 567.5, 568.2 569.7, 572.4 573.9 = 0.08 nm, 60.4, 57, 60.5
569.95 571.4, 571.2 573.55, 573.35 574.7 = 0.08 nm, 61.5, 59.2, 61.3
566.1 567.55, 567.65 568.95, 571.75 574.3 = -0.01 nm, 58.2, 58.8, 59.6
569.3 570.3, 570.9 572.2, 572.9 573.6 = 0.06 nm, 58.9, 59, 64.2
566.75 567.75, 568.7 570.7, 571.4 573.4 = 0.02 nm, 62.4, 60.1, 58.9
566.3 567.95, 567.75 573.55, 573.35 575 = 0.13 nm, 61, 59.4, 60.6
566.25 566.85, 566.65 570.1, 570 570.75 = 0.02 nm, 56.2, 59.4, 63.9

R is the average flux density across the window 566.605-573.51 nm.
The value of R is 59.8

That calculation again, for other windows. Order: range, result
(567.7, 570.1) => 58.4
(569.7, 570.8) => 62.2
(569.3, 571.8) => 60.3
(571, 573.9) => 59.5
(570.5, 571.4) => 60.7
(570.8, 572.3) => 59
